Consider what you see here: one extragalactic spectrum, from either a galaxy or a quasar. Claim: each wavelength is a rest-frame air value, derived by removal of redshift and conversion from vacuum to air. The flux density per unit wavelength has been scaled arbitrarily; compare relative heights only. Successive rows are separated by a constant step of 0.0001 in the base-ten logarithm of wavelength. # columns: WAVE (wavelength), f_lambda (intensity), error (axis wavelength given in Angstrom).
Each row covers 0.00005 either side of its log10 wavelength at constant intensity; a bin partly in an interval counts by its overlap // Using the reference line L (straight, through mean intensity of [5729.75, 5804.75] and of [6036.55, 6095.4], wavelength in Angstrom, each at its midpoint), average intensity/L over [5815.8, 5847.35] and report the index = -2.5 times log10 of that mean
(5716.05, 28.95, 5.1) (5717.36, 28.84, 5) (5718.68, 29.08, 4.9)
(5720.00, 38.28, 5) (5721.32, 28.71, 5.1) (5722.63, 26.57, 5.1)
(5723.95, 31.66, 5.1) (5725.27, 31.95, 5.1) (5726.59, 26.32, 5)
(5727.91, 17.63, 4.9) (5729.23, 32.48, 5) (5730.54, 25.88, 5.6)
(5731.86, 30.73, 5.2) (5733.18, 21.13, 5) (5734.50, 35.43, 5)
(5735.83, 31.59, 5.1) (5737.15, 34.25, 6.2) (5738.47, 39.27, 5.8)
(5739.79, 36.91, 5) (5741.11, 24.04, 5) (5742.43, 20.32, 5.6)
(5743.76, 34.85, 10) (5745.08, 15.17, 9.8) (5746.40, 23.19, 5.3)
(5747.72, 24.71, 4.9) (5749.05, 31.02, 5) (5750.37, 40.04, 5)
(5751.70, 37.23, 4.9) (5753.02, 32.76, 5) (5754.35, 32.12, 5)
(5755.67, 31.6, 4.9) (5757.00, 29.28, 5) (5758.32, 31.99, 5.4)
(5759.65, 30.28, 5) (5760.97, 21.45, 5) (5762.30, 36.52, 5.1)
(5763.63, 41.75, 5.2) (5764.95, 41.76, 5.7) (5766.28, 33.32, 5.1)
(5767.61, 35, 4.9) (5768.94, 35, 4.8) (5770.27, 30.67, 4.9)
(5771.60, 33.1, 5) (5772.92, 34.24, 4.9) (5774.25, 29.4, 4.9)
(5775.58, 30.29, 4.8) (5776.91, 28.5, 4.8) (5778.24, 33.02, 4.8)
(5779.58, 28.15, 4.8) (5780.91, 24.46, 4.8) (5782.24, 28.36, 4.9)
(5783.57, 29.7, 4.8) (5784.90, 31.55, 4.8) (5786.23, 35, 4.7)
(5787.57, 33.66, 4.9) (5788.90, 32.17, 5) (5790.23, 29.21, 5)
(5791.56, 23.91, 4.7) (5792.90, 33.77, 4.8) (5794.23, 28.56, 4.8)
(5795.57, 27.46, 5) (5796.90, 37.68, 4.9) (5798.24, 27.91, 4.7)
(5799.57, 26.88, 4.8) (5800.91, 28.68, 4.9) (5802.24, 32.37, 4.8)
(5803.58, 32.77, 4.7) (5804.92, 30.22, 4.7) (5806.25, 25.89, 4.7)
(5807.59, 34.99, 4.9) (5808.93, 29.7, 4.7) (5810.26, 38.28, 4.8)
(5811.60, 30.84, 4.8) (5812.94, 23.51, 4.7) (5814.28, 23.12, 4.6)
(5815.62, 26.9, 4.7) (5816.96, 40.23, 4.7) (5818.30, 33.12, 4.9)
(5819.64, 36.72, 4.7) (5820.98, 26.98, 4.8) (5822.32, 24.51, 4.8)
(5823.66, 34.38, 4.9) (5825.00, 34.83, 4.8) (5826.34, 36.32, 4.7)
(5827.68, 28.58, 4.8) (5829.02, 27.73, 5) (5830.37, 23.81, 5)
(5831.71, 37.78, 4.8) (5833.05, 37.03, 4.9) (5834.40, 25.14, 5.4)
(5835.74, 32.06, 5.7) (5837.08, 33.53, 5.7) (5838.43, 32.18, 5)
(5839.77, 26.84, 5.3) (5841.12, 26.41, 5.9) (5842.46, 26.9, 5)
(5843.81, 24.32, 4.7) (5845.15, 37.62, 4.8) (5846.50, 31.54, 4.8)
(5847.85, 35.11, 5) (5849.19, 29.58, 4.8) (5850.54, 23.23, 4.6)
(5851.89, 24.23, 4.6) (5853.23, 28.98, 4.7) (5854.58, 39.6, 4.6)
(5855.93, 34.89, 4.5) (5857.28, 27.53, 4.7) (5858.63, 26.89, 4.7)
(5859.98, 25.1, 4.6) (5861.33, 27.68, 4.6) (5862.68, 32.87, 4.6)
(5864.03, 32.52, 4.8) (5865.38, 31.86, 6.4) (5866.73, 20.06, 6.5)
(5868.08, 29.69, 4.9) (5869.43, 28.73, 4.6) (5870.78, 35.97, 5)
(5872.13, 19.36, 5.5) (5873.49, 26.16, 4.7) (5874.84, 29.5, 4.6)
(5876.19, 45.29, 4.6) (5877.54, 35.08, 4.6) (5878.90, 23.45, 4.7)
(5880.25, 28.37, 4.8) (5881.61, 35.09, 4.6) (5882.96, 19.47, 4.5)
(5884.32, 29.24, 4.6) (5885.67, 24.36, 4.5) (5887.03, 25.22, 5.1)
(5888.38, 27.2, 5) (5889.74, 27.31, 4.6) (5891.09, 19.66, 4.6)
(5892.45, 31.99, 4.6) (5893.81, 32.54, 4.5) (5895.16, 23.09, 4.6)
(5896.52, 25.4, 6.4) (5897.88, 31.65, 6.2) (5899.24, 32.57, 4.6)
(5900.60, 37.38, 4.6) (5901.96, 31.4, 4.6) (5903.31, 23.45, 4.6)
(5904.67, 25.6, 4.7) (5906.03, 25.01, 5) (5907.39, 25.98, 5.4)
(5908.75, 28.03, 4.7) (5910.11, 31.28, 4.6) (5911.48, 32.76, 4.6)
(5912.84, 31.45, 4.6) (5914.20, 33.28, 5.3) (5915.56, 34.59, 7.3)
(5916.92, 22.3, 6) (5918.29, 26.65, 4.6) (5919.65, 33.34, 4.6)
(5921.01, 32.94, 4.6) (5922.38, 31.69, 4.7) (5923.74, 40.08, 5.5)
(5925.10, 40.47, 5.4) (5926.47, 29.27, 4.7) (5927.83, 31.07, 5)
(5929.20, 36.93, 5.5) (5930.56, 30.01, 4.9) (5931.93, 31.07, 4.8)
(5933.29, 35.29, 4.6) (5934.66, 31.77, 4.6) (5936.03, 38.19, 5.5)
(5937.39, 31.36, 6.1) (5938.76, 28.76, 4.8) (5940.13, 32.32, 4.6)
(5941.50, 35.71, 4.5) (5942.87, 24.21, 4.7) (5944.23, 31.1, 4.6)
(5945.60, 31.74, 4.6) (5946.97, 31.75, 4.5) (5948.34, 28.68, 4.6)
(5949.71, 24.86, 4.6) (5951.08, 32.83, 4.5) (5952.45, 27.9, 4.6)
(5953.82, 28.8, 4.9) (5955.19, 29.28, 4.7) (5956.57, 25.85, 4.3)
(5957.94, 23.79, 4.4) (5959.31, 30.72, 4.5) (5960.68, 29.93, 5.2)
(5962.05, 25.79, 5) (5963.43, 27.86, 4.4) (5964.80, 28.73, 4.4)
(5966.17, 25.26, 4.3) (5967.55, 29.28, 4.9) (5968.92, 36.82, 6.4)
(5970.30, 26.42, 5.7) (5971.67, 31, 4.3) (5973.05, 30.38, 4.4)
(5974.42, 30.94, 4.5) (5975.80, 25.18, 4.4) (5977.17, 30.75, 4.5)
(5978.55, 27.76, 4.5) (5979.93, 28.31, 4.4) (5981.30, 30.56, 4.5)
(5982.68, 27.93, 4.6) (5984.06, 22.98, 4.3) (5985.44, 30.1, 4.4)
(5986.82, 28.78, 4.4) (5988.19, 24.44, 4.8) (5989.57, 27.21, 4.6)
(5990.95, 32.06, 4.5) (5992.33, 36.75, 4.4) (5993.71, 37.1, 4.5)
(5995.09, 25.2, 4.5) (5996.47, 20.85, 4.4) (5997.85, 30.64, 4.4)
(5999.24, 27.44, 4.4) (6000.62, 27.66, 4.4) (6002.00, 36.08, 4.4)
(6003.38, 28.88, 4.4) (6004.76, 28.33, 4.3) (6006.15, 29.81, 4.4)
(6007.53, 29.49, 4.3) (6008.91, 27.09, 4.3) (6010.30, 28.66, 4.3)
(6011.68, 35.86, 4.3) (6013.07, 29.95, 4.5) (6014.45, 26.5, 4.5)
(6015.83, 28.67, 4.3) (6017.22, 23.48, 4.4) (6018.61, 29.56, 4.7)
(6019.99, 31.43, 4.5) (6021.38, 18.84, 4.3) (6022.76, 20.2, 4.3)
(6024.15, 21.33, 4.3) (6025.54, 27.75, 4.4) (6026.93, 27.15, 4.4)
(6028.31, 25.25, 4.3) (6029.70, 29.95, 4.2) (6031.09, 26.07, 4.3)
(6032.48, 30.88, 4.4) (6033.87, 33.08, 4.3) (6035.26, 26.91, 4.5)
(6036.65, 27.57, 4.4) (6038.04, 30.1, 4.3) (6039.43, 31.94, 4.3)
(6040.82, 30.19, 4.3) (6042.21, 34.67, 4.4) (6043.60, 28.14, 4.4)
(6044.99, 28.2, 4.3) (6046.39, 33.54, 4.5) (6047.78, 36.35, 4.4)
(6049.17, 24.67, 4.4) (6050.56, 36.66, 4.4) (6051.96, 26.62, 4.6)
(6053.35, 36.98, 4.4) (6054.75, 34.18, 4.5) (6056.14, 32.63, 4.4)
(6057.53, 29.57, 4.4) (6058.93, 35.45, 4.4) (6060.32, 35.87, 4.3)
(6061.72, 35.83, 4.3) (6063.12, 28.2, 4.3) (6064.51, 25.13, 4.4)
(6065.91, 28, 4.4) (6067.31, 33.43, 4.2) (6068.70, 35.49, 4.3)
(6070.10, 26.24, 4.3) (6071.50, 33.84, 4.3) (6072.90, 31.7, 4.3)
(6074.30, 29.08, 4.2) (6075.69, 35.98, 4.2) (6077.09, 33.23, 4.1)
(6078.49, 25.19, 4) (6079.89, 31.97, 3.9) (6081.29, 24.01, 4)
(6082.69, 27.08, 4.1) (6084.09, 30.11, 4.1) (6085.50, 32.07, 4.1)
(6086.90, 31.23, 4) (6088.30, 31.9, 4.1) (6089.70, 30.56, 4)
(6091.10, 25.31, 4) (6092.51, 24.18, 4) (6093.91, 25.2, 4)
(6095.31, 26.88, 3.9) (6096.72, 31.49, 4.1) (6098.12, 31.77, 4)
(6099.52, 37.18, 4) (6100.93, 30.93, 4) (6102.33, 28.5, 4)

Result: -0.01 mag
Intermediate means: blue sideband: 30.9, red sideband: 30.7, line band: 31.2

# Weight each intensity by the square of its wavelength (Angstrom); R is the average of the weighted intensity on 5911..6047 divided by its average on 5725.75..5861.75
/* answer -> 1.03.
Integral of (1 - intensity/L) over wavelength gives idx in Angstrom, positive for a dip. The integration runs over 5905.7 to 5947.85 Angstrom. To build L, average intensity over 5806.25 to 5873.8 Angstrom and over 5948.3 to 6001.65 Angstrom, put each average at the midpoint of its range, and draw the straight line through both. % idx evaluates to -3.59 Angstrom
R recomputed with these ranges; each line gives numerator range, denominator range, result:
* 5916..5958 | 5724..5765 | 1.10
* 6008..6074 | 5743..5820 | 1.05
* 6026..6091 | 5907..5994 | 1.05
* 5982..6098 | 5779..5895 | 1.06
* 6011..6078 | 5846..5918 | 1.09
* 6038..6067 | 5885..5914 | 1.17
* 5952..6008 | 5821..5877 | 1.00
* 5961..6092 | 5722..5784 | 1.06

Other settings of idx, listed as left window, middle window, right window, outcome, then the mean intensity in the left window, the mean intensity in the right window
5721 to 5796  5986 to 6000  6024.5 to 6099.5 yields 0.6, 30.5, 30.3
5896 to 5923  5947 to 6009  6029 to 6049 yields 2.6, 29.9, 30.4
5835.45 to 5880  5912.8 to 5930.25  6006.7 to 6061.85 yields -1.7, 29.8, 29.6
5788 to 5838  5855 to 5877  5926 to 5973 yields 0.5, 30.8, 30.1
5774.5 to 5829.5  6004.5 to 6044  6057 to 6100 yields 2.8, 30.5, 30.4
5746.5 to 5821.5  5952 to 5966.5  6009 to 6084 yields 1.3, 31.3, 29.8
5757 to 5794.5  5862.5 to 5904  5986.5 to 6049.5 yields 2.1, 31.6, 28.8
